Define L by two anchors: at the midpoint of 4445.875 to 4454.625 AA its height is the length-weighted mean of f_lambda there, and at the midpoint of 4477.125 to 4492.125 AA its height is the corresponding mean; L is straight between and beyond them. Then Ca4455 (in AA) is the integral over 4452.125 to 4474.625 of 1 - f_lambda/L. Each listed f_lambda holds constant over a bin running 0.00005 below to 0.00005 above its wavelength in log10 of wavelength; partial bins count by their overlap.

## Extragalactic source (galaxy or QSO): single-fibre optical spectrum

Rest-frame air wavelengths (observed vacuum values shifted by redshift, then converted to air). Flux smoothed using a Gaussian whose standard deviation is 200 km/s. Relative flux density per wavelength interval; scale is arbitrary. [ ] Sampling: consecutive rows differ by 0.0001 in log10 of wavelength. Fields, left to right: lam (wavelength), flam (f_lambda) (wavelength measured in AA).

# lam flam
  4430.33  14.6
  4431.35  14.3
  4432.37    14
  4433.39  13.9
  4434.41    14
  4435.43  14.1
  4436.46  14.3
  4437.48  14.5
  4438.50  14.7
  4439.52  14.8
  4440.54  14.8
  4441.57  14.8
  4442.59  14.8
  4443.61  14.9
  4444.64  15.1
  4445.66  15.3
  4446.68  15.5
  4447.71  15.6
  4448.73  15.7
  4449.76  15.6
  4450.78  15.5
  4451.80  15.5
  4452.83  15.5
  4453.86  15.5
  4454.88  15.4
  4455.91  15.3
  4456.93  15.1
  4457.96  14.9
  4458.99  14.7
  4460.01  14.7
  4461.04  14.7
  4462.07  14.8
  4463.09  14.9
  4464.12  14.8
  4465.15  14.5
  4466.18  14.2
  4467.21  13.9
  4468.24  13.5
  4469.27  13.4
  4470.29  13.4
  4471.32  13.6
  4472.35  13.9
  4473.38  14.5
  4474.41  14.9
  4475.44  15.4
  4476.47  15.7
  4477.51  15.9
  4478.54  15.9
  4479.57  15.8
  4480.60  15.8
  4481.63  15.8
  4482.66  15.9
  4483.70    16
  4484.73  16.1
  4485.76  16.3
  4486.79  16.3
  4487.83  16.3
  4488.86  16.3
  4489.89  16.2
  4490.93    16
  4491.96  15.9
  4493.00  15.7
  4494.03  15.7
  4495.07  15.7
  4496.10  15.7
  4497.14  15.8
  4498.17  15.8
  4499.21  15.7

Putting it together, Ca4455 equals 1.68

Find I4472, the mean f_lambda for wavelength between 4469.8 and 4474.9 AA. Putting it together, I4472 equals 14.1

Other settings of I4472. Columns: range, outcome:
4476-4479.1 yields 15.8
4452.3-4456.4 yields 15.4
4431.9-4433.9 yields 14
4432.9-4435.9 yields 14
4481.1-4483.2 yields 15.8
